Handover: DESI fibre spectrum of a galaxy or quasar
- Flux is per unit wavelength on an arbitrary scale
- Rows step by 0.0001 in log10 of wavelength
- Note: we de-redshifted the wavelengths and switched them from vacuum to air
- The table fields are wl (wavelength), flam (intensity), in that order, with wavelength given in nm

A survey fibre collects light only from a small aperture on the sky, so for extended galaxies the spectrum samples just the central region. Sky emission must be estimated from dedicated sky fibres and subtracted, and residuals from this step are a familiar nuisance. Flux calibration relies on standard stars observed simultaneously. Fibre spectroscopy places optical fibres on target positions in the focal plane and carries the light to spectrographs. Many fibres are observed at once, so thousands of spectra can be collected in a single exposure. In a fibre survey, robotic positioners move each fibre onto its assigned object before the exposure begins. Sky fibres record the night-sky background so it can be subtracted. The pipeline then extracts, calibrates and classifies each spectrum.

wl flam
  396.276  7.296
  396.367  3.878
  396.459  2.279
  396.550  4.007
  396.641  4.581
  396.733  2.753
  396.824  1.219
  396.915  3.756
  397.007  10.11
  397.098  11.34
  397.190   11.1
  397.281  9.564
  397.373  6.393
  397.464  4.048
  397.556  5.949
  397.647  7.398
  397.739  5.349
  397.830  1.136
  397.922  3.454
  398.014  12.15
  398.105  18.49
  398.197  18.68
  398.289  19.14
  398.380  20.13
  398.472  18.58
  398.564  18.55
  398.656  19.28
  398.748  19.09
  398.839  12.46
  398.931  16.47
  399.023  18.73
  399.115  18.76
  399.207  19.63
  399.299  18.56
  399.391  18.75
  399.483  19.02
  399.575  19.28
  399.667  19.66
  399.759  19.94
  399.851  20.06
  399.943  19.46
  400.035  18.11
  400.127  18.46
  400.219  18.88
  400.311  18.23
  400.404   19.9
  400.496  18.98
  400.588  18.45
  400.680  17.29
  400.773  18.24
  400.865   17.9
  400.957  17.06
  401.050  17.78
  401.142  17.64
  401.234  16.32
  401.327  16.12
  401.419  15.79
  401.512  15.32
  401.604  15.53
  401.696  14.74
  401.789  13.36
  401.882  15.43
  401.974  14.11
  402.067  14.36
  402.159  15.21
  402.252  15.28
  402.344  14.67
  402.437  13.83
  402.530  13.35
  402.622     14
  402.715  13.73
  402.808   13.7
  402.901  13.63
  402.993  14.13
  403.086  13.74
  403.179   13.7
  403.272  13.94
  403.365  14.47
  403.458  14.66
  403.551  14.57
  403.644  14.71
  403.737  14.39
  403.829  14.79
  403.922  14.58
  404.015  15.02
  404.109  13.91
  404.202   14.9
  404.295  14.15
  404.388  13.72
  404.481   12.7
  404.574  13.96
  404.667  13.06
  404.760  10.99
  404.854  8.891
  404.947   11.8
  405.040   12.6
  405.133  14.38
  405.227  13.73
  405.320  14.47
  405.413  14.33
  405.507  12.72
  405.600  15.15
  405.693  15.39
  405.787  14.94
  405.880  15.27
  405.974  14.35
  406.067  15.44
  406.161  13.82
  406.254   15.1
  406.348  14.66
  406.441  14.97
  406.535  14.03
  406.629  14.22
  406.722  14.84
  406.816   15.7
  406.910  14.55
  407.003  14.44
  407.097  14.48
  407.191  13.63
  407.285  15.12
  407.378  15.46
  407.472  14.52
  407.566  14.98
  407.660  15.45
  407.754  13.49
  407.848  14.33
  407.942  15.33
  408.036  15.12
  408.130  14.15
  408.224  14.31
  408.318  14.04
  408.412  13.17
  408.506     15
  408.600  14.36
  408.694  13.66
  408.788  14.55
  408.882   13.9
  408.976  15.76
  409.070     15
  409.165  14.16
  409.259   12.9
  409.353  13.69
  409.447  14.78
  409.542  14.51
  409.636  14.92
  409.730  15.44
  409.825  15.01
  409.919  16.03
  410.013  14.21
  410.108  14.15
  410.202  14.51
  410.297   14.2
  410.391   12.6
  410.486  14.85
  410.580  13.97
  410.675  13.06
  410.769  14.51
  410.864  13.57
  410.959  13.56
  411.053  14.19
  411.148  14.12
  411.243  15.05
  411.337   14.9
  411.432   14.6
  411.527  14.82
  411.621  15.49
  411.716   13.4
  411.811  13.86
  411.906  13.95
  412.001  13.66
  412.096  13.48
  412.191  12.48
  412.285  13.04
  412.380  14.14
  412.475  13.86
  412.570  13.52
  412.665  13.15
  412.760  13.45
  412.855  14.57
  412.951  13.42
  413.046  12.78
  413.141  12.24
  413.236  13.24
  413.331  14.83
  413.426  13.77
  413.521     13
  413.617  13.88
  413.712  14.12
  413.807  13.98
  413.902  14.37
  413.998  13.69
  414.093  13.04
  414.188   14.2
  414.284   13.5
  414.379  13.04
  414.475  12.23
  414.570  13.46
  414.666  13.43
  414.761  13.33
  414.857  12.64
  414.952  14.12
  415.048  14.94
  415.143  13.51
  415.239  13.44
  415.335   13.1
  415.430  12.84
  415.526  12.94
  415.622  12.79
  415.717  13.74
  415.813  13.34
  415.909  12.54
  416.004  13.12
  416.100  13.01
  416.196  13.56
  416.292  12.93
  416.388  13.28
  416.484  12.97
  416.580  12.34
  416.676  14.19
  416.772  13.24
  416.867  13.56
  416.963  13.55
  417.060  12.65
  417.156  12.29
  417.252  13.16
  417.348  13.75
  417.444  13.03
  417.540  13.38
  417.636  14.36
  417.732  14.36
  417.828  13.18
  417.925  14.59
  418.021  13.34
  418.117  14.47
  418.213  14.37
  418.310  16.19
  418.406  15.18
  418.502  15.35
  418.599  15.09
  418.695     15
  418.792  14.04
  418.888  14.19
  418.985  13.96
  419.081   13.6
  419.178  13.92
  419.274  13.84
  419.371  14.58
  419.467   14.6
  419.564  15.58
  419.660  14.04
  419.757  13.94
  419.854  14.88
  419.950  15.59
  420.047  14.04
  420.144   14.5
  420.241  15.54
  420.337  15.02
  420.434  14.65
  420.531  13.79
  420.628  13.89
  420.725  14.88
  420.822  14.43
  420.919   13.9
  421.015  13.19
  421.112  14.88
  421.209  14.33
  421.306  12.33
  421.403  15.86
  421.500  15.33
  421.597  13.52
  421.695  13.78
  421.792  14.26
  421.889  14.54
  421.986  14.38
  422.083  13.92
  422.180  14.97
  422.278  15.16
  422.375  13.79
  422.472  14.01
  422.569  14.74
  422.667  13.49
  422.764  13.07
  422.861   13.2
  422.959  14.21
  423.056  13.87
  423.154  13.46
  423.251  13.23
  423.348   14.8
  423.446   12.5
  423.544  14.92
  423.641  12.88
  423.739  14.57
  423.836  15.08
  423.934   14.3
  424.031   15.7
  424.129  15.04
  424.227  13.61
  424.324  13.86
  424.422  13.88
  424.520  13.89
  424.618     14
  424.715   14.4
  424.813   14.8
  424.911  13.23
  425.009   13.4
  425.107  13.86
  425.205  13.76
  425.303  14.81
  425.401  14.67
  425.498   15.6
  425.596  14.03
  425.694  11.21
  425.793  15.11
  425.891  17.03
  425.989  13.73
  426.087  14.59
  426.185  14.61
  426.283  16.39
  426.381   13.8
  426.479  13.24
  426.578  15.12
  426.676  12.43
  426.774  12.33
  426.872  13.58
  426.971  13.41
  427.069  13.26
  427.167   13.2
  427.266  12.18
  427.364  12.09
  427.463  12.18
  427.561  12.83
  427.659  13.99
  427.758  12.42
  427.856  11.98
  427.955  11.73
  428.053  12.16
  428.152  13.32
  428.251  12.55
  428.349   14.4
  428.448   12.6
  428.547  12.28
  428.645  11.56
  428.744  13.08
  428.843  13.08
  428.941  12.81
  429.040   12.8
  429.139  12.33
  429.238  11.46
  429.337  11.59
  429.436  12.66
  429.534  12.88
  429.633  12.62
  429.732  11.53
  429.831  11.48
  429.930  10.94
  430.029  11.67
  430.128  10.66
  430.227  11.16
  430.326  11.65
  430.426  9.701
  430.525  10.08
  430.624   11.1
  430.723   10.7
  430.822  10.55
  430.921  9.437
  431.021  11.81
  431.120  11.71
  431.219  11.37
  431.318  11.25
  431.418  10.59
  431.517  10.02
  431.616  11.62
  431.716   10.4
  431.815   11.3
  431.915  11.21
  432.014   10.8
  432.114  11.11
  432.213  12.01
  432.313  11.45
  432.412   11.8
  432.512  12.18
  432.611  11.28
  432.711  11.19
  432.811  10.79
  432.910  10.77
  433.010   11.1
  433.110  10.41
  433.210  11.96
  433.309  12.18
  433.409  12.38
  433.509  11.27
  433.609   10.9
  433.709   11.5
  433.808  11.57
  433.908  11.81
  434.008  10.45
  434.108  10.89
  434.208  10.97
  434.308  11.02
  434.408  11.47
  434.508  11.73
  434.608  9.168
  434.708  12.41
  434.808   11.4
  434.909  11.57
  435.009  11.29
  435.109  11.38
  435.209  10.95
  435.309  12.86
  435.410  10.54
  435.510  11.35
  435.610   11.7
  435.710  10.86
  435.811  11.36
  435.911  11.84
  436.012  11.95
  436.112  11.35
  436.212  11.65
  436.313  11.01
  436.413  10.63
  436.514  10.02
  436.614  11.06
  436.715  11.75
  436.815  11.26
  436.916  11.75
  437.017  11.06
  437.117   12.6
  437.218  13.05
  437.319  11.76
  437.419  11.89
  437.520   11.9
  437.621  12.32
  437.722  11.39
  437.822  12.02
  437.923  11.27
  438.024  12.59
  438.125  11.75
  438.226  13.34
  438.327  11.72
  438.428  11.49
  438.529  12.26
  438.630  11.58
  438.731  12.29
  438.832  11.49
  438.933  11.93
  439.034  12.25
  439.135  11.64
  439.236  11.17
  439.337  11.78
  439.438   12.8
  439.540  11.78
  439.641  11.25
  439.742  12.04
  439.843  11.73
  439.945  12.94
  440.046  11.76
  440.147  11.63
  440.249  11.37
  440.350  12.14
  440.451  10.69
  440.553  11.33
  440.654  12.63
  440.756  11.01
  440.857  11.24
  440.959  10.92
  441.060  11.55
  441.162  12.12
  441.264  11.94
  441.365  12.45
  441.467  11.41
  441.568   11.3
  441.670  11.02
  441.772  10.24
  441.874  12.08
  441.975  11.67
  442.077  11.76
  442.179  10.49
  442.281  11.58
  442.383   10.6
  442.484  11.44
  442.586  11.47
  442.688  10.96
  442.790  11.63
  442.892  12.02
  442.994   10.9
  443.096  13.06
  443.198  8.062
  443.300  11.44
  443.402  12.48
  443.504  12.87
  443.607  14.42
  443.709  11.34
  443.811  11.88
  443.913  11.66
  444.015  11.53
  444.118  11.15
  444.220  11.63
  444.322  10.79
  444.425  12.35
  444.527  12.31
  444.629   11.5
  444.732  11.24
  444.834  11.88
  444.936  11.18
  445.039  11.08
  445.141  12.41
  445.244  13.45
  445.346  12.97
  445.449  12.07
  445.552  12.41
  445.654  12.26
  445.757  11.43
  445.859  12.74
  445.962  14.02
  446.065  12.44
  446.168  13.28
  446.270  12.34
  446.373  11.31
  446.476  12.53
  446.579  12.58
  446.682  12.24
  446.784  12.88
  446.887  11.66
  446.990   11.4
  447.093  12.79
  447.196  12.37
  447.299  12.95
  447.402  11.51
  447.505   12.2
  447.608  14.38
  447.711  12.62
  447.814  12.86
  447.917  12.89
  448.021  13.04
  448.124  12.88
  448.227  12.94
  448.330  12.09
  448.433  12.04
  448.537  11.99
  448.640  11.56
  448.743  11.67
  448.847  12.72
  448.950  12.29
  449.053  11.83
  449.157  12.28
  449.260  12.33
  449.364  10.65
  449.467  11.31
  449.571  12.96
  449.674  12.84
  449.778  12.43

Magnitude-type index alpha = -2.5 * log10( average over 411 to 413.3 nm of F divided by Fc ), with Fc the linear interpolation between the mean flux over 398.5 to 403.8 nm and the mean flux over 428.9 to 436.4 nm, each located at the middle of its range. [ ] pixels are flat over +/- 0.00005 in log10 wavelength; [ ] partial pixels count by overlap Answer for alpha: 0.07 mag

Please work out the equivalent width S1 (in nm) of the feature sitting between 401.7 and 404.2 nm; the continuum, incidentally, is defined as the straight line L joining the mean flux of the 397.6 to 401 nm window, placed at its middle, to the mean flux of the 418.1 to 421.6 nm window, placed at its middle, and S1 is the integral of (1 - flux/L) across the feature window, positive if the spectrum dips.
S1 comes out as 0.33 nm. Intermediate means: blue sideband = 16.9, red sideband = 14.5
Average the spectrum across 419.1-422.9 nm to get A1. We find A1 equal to 14.3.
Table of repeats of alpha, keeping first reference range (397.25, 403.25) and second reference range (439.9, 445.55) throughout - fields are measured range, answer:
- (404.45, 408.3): 0.06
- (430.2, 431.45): 0.17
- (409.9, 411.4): 0.03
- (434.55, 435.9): 0.09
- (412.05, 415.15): 0.06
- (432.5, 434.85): 0.11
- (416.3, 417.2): 0.07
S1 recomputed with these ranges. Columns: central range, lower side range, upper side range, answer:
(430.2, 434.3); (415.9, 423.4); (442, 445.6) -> 0.54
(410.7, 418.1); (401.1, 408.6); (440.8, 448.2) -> 0.11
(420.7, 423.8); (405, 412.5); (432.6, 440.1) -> -0.26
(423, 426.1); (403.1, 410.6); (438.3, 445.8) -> -0.29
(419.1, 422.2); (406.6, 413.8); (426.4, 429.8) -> -0.25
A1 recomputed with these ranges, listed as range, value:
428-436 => 11.5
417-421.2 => 14.3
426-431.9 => 12.2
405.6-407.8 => 14.7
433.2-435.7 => 11.4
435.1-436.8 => 11.3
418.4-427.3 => 14.2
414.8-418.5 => 13.6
